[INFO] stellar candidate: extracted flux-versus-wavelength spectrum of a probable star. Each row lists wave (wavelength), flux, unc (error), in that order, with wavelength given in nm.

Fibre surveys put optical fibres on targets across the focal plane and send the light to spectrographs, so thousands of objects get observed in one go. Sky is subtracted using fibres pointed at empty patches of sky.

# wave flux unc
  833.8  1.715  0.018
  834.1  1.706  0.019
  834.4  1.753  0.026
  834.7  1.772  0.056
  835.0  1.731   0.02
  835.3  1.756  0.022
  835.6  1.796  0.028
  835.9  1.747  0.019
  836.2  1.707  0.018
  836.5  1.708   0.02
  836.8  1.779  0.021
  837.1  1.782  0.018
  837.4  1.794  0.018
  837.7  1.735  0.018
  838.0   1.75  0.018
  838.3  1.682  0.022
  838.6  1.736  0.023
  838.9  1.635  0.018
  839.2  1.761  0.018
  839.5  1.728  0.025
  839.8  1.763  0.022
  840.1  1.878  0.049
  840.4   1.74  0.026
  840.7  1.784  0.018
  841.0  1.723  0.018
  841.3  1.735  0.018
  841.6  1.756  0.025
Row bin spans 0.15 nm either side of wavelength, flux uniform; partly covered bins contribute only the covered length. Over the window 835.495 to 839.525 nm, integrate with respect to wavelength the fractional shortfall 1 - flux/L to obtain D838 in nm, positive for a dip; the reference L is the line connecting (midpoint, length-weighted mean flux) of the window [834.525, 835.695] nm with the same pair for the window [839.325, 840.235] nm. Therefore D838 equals 0.08 nm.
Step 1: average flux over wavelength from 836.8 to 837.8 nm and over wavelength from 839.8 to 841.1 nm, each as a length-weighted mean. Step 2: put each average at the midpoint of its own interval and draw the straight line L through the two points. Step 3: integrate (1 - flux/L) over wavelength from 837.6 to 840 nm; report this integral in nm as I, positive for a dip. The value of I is 0.07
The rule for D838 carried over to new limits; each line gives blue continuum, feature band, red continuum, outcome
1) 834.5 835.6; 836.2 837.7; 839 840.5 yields 0.01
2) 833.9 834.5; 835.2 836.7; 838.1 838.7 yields -0.02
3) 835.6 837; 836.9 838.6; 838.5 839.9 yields -0.01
